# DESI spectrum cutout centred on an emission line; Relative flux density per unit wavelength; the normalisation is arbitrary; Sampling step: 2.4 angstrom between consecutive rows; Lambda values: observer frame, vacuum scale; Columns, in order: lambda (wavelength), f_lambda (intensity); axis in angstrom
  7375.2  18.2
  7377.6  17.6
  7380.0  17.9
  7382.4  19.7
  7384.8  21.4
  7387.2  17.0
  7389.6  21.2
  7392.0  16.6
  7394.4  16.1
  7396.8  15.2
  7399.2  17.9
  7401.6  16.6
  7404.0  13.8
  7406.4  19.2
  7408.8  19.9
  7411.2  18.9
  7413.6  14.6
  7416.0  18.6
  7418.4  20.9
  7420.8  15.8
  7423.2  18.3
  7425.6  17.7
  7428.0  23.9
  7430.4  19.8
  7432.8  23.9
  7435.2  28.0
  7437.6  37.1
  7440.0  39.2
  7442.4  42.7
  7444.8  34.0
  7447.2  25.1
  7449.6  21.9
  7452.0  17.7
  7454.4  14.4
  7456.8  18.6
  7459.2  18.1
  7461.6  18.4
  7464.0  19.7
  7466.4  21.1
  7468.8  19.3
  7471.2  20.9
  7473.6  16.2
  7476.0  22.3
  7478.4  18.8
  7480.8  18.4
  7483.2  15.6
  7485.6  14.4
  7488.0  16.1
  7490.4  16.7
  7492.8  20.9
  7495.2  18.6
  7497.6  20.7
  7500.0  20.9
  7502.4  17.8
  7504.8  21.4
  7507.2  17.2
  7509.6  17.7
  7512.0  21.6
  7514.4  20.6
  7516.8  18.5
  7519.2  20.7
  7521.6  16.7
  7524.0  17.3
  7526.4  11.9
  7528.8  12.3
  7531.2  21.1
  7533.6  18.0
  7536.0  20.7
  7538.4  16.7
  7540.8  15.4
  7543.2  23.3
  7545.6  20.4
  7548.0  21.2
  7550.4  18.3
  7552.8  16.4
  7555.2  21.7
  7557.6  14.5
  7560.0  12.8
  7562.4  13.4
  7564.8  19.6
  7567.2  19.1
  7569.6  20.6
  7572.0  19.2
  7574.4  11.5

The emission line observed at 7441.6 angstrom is [O II] 3727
